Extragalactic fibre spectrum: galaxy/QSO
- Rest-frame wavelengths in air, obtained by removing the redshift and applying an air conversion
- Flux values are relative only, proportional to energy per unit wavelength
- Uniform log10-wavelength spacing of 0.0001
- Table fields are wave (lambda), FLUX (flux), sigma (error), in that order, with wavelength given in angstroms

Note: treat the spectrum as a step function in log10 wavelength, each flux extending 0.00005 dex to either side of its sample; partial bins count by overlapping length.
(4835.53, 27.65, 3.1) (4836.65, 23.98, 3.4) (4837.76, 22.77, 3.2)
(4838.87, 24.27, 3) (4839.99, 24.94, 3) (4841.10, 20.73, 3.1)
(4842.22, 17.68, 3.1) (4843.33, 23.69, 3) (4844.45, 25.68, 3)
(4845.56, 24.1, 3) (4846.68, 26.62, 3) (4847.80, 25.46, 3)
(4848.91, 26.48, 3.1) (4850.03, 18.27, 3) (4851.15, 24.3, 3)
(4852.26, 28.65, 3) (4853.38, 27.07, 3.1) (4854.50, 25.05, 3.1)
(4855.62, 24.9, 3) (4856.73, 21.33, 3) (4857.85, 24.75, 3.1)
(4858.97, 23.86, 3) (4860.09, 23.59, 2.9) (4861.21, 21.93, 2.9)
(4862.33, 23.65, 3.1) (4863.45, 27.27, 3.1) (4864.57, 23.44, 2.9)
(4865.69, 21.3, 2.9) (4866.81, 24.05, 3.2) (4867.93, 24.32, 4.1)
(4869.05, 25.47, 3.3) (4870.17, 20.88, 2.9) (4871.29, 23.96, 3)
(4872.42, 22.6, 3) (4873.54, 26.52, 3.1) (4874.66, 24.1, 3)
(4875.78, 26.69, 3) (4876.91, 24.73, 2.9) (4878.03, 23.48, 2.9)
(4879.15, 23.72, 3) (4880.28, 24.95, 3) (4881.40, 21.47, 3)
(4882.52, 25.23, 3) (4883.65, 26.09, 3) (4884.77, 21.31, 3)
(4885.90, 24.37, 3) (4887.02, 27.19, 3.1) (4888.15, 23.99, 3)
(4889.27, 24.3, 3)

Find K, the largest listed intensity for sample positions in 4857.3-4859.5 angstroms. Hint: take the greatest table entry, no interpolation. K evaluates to 24.75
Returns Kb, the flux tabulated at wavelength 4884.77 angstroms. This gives 21.31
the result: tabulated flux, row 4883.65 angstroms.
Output 26.09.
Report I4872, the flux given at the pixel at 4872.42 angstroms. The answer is 22.6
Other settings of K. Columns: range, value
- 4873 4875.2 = 26.52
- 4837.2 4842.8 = 24.94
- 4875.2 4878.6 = 26.69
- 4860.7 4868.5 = 27.27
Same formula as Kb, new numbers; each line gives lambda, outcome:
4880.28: 24.95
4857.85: 24.75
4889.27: 24.3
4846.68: 26.62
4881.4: 21.47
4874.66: 24.1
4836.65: 23.98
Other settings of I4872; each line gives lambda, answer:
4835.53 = 27.65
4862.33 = 23.65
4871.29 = 23.96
